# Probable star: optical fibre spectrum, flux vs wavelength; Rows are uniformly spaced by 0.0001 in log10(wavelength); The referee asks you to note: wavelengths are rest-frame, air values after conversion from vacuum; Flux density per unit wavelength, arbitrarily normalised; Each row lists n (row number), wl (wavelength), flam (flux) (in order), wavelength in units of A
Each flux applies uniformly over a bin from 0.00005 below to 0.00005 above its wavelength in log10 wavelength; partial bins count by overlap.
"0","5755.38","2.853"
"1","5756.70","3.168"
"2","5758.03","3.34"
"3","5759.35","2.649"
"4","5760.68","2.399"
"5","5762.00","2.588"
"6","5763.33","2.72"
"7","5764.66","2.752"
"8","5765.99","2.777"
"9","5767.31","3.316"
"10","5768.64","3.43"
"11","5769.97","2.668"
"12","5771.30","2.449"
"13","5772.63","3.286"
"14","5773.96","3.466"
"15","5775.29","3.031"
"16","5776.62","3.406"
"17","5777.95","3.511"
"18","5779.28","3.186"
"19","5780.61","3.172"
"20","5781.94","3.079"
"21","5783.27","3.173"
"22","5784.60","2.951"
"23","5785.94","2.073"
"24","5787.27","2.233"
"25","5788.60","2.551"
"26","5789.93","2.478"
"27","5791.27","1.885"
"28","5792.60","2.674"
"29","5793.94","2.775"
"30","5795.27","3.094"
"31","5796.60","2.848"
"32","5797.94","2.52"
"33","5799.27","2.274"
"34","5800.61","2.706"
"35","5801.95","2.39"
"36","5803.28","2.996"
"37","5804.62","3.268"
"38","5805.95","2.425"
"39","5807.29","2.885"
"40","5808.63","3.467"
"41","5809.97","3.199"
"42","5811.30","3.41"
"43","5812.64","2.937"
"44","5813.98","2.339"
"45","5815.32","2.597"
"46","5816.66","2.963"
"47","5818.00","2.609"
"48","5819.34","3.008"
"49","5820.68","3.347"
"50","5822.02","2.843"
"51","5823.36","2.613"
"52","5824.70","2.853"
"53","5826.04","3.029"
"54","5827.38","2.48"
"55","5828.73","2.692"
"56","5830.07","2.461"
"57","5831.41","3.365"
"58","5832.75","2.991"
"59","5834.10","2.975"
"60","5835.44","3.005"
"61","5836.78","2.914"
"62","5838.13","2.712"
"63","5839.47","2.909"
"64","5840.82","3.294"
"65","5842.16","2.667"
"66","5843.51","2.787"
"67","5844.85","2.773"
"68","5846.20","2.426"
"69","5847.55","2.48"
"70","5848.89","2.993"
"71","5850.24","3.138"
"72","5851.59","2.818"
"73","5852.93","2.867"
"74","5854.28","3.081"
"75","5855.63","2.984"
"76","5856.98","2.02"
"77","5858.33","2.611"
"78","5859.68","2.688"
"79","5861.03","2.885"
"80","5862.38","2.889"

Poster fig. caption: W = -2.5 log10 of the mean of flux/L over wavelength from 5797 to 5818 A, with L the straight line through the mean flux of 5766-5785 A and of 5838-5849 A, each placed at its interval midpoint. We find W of 0.06 mag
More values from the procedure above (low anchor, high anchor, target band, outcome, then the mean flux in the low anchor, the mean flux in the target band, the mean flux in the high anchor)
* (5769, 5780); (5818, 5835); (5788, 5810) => 0.11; 3.13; 2.72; 2.88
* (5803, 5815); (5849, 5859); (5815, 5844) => 0.01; 2.98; 2.87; 2.8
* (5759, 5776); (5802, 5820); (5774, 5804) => 0.04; 2.89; 2.79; 2.91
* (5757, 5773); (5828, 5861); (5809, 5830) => -0.01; 2.86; 2.86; 2.82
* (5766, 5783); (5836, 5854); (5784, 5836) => 0.08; 3.15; 2.77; 2.84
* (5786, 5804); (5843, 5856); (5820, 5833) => -0.06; 2.56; 2.86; 2.83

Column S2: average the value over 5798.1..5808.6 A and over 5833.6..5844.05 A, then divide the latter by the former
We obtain 1.06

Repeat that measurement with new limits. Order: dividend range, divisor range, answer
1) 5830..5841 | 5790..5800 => 1.15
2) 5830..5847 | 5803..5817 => 0.98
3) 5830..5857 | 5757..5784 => 0.95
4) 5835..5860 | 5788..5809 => 1.04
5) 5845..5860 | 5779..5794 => 1.03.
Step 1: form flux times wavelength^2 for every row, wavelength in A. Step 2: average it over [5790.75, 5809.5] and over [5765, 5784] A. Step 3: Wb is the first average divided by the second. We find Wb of 0.88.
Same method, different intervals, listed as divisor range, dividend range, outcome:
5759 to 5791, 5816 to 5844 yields 1.02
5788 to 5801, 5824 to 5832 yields 1.10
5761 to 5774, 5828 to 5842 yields 1.03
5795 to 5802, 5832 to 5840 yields 1.12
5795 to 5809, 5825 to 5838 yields 1.04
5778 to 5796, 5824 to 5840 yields 1.06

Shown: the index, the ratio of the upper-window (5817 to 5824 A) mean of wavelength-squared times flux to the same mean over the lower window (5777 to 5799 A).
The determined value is 1.1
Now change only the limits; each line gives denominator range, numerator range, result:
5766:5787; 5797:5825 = 0.94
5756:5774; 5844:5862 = 0.97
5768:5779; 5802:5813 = 0.98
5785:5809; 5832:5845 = 1.12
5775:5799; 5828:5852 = 1.04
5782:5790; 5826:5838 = 1.11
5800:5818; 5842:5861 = 0.97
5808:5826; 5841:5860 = 0.95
